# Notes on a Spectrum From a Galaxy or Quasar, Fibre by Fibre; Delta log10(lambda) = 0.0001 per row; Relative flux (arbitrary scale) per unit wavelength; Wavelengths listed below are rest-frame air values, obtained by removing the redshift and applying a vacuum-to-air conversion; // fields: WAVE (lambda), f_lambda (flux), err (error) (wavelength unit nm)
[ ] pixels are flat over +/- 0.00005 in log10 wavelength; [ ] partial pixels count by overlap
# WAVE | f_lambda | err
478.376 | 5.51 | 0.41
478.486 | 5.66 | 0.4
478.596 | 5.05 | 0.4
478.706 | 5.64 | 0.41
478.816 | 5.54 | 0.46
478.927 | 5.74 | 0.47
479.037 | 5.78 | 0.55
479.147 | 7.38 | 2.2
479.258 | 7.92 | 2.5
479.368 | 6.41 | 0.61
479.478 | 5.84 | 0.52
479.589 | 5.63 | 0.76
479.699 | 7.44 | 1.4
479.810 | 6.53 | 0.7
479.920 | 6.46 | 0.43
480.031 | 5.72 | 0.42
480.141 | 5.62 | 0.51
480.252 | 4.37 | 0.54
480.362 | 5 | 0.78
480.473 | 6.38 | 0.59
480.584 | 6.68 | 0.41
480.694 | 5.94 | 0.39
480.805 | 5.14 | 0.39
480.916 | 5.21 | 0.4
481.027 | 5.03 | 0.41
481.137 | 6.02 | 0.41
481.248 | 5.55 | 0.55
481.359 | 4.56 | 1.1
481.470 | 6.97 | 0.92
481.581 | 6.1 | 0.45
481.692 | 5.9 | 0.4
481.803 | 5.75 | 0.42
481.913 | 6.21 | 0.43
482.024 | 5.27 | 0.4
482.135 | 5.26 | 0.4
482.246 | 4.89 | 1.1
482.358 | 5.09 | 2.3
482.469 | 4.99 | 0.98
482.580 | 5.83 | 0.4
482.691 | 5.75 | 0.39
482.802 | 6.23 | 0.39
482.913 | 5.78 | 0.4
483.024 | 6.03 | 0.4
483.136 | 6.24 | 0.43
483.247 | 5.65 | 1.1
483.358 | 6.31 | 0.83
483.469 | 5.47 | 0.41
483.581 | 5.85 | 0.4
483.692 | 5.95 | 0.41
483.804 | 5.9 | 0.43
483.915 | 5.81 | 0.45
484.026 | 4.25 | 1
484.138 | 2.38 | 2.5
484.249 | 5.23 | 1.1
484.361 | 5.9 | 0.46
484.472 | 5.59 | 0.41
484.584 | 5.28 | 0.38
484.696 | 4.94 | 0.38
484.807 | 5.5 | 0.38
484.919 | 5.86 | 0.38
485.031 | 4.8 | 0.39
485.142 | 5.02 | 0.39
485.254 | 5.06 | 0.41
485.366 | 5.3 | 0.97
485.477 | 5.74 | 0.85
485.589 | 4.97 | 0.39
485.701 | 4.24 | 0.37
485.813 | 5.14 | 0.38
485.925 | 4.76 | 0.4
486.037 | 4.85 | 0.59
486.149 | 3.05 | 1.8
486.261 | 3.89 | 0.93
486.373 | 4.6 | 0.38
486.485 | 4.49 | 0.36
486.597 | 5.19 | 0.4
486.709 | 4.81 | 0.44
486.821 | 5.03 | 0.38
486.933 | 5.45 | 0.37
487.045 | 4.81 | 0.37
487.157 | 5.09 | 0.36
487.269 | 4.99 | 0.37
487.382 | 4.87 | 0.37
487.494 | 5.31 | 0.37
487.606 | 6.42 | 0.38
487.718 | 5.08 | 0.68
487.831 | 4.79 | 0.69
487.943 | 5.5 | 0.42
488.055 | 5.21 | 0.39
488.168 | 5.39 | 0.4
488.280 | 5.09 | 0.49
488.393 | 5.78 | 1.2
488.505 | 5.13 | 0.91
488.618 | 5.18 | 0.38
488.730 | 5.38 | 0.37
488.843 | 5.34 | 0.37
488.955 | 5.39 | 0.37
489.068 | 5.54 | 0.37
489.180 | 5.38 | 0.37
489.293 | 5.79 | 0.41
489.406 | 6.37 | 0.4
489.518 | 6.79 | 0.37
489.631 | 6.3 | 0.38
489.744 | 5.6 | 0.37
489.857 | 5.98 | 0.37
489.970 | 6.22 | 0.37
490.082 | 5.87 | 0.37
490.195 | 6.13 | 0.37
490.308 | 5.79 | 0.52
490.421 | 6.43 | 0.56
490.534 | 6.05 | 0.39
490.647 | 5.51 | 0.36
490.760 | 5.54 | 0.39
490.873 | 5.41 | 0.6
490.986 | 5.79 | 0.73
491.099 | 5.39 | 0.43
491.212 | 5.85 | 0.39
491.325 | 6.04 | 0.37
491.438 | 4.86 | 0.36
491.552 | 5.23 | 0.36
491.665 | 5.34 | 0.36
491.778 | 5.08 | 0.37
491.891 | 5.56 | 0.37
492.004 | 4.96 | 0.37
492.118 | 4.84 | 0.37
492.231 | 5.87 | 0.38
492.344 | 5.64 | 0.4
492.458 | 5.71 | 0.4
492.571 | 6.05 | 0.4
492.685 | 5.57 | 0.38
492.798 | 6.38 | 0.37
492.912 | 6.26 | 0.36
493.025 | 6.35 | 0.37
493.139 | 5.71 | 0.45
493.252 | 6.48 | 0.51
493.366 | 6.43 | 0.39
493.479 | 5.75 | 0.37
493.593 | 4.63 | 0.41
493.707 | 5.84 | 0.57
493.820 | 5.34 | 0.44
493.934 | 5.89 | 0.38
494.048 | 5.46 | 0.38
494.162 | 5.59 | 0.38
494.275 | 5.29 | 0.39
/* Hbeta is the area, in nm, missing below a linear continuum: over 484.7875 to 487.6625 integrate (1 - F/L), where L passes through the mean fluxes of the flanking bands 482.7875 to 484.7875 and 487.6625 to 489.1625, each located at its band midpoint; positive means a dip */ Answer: 0.22 nm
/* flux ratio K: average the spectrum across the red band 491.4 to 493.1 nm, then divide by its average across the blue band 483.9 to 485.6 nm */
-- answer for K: 1.10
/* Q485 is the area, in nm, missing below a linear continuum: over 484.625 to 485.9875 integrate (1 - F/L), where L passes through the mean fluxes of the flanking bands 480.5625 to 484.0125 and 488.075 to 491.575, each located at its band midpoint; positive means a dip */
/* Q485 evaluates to 0.139 nm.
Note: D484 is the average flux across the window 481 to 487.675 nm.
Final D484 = 5.29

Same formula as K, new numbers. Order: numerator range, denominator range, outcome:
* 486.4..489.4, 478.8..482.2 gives 0.89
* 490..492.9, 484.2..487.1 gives 1.13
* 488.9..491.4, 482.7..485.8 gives 1.09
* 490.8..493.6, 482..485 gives 1.04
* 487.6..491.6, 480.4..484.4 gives 1.01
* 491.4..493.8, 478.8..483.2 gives 0.96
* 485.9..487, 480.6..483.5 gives 0.81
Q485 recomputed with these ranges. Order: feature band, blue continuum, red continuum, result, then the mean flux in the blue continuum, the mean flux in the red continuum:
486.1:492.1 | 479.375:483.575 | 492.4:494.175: 0.43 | 5.76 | 5.84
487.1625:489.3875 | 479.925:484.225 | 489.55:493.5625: 0.13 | 5.56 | 5.77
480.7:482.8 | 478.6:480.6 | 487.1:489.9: 0.13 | 6.08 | 5.51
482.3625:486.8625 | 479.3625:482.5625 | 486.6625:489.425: 0.26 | 5.71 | 5.31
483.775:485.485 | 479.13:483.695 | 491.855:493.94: 0.20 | 5.85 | 5.75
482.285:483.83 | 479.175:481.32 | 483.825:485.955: -0.11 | 5.95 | 5.06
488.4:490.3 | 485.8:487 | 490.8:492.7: -0.25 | 4.64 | 5.48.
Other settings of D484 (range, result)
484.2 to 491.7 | 5.35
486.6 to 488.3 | 5.19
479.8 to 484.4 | 5.59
